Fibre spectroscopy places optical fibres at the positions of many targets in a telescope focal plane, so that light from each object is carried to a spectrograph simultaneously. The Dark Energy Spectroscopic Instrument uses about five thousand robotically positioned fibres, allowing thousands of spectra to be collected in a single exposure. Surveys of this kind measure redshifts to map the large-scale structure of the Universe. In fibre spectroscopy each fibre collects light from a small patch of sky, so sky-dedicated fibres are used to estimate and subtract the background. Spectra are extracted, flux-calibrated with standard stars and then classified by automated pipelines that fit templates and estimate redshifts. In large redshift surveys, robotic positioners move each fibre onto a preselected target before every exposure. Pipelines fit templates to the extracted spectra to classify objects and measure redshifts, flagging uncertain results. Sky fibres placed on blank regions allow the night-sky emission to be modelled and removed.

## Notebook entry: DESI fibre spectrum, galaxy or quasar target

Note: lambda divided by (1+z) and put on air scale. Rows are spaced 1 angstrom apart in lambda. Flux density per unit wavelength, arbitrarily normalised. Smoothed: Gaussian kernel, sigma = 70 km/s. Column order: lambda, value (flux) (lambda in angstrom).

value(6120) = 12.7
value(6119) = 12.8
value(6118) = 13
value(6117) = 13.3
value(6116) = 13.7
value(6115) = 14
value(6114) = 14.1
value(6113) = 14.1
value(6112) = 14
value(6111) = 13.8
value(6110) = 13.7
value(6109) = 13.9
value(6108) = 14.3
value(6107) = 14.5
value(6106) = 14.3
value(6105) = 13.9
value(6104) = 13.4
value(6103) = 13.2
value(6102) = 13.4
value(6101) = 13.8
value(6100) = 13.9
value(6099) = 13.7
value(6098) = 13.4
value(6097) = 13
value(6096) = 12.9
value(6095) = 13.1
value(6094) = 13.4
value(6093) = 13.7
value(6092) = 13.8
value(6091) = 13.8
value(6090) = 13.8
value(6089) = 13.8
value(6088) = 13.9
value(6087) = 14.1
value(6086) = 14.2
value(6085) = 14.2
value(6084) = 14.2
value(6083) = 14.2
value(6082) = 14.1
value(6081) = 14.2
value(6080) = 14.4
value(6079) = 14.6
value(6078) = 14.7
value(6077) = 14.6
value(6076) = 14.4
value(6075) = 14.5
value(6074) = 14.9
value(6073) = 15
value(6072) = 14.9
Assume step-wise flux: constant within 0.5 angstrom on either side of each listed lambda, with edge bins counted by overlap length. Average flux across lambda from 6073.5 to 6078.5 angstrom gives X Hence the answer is 14.6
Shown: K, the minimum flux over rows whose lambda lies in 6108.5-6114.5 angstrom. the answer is 13.7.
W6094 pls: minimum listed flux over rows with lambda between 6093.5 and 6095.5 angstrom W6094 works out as 13.1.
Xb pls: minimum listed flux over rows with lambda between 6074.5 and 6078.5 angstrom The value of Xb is 14.4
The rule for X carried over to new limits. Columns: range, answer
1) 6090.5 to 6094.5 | 13.7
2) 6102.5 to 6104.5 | 13.3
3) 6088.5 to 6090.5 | 13.8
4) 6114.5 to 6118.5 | 13.5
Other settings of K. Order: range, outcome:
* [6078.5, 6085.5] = 14.1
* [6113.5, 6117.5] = 13.3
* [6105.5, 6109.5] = 13.9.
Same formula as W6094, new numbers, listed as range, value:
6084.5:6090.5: 13.8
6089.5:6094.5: 13.4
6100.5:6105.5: 13.2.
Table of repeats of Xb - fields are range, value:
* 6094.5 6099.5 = 12.9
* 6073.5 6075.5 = 14.5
